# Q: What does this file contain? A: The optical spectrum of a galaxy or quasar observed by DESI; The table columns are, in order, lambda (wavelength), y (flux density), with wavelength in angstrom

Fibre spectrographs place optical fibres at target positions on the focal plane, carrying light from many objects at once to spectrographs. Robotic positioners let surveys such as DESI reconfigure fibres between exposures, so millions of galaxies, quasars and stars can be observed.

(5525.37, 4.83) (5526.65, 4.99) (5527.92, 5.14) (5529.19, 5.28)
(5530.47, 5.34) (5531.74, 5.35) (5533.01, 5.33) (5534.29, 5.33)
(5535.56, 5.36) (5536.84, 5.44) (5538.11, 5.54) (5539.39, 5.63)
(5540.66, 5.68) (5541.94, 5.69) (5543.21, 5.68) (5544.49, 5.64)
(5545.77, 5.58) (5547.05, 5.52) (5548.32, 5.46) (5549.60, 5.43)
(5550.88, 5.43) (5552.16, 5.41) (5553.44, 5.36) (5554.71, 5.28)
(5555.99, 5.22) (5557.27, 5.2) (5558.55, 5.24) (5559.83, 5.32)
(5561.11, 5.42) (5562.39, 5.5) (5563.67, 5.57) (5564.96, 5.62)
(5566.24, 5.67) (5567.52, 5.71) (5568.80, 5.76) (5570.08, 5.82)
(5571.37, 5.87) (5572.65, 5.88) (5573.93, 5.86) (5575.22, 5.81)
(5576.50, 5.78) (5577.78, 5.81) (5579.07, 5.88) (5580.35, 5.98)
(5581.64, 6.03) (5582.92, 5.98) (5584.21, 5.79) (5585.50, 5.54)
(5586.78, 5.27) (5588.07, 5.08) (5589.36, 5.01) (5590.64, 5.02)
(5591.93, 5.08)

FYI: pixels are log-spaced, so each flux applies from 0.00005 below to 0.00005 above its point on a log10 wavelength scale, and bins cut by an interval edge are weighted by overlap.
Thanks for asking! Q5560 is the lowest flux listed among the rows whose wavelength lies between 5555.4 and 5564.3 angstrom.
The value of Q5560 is 5.2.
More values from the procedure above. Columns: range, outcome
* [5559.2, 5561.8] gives 5.32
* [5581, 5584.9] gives 5.79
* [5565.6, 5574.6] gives 5.67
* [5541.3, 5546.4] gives 5.58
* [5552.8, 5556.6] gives 5.22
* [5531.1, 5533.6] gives 5.33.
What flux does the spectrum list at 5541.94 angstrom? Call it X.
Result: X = 5.69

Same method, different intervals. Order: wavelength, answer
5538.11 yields 5.54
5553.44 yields 5.36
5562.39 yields 5.5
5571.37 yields 5.87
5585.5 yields 5.54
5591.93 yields 5.08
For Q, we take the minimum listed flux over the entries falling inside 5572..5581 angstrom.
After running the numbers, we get 5.78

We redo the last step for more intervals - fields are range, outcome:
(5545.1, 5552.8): 5.41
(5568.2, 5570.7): 5.76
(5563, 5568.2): 5.57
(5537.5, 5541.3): 5.54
